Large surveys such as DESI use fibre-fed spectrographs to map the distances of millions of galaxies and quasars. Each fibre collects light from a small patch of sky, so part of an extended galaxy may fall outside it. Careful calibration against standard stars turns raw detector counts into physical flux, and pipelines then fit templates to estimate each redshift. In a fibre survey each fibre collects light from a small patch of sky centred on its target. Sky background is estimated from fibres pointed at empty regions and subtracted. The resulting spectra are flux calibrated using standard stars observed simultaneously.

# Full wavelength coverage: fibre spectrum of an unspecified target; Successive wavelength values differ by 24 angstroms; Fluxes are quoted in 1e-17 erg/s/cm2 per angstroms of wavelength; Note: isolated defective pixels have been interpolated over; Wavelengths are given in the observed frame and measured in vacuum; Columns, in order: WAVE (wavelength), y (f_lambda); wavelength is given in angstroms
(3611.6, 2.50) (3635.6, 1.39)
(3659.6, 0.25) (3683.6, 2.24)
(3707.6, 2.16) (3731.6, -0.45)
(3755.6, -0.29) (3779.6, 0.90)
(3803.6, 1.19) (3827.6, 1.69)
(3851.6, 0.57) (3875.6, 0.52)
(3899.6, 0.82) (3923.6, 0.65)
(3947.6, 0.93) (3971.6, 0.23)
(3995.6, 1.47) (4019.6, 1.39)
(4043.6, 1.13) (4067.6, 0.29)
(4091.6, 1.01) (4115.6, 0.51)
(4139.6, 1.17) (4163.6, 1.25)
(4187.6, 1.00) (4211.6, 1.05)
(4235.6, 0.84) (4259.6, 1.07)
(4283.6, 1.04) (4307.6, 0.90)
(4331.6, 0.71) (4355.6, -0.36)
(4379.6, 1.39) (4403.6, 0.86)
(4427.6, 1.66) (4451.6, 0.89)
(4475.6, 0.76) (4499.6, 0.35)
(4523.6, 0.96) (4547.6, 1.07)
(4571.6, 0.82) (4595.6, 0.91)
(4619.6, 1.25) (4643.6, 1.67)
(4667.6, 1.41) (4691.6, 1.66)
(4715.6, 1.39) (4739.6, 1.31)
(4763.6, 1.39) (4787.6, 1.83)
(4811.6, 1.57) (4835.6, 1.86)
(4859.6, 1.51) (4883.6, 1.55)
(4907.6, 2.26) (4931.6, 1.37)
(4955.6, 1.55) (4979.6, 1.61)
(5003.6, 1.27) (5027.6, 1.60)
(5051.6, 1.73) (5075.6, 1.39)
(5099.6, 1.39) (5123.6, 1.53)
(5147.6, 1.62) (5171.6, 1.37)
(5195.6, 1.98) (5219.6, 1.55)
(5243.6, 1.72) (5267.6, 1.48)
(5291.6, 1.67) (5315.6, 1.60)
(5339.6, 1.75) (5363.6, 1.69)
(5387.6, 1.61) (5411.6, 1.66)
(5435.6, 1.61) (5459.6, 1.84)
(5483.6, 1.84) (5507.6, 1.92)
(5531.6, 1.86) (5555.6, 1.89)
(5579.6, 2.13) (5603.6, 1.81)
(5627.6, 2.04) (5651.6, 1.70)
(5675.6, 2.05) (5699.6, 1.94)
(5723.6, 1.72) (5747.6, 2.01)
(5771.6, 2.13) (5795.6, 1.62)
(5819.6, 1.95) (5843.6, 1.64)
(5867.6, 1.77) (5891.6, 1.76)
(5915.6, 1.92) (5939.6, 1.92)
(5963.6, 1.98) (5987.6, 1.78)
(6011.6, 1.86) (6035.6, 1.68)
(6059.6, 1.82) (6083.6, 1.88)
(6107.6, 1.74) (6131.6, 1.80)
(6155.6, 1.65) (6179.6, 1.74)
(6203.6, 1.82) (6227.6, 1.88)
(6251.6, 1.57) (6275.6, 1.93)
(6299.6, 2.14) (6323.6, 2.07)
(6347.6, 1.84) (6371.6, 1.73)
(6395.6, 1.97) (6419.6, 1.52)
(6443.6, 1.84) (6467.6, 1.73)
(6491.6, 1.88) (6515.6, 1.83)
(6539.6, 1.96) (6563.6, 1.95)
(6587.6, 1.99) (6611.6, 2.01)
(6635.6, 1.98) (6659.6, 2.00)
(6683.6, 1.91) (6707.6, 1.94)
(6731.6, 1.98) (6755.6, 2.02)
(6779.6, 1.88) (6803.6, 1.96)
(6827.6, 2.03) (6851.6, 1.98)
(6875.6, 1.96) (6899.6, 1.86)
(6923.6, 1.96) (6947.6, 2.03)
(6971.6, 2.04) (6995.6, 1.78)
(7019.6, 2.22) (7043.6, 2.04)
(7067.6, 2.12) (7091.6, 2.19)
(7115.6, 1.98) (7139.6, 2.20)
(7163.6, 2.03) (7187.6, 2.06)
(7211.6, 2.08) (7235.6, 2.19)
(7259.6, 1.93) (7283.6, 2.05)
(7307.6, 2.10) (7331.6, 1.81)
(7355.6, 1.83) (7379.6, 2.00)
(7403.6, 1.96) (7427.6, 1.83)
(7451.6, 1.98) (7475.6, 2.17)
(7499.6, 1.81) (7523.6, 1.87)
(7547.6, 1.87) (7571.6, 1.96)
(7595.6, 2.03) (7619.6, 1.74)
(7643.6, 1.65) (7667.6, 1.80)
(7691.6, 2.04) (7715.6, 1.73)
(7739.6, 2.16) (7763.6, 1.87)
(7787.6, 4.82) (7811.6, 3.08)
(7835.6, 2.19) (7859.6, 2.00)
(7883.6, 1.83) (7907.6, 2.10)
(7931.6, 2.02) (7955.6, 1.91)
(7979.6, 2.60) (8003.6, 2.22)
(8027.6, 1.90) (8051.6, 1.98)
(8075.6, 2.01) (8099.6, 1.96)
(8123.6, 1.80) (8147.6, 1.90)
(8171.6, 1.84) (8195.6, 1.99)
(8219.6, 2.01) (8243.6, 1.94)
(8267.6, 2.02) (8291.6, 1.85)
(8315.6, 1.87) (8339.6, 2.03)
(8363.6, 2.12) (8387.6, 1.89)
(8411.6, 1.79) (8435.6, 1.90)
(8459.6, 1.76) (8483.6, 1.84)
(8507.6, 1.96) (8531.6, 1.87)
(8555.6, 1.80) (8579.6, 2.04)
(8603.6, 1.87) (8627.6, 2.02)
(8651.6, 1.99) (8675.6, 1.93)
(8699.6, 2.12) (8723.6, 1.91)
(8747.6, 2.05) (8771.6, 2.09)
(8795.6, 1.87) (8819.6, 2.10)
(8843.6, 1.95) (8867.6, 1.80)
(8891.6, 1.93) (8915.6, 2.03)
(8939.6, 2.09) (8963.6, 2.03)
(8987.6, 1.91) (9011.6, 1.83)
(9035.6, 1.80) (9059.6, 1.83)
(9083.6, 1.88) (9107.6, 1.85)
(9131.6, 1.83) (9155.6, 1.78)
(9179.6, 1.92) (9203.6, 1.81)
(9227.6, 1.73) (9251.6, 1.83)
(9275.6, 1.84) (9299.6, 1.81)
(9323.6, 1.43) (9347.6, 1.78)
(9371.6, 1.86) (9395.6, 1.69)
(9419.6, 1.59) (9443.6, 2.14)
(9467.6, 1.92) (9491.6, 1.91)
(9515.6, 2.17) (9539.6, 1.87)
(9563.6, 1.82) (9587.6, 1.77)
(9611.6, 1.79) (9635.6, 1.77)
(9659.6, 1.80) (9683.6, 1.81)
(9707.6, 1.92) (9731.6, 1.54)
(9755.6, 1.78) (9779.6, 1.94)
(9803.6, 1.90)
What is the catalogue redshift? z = 0.187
